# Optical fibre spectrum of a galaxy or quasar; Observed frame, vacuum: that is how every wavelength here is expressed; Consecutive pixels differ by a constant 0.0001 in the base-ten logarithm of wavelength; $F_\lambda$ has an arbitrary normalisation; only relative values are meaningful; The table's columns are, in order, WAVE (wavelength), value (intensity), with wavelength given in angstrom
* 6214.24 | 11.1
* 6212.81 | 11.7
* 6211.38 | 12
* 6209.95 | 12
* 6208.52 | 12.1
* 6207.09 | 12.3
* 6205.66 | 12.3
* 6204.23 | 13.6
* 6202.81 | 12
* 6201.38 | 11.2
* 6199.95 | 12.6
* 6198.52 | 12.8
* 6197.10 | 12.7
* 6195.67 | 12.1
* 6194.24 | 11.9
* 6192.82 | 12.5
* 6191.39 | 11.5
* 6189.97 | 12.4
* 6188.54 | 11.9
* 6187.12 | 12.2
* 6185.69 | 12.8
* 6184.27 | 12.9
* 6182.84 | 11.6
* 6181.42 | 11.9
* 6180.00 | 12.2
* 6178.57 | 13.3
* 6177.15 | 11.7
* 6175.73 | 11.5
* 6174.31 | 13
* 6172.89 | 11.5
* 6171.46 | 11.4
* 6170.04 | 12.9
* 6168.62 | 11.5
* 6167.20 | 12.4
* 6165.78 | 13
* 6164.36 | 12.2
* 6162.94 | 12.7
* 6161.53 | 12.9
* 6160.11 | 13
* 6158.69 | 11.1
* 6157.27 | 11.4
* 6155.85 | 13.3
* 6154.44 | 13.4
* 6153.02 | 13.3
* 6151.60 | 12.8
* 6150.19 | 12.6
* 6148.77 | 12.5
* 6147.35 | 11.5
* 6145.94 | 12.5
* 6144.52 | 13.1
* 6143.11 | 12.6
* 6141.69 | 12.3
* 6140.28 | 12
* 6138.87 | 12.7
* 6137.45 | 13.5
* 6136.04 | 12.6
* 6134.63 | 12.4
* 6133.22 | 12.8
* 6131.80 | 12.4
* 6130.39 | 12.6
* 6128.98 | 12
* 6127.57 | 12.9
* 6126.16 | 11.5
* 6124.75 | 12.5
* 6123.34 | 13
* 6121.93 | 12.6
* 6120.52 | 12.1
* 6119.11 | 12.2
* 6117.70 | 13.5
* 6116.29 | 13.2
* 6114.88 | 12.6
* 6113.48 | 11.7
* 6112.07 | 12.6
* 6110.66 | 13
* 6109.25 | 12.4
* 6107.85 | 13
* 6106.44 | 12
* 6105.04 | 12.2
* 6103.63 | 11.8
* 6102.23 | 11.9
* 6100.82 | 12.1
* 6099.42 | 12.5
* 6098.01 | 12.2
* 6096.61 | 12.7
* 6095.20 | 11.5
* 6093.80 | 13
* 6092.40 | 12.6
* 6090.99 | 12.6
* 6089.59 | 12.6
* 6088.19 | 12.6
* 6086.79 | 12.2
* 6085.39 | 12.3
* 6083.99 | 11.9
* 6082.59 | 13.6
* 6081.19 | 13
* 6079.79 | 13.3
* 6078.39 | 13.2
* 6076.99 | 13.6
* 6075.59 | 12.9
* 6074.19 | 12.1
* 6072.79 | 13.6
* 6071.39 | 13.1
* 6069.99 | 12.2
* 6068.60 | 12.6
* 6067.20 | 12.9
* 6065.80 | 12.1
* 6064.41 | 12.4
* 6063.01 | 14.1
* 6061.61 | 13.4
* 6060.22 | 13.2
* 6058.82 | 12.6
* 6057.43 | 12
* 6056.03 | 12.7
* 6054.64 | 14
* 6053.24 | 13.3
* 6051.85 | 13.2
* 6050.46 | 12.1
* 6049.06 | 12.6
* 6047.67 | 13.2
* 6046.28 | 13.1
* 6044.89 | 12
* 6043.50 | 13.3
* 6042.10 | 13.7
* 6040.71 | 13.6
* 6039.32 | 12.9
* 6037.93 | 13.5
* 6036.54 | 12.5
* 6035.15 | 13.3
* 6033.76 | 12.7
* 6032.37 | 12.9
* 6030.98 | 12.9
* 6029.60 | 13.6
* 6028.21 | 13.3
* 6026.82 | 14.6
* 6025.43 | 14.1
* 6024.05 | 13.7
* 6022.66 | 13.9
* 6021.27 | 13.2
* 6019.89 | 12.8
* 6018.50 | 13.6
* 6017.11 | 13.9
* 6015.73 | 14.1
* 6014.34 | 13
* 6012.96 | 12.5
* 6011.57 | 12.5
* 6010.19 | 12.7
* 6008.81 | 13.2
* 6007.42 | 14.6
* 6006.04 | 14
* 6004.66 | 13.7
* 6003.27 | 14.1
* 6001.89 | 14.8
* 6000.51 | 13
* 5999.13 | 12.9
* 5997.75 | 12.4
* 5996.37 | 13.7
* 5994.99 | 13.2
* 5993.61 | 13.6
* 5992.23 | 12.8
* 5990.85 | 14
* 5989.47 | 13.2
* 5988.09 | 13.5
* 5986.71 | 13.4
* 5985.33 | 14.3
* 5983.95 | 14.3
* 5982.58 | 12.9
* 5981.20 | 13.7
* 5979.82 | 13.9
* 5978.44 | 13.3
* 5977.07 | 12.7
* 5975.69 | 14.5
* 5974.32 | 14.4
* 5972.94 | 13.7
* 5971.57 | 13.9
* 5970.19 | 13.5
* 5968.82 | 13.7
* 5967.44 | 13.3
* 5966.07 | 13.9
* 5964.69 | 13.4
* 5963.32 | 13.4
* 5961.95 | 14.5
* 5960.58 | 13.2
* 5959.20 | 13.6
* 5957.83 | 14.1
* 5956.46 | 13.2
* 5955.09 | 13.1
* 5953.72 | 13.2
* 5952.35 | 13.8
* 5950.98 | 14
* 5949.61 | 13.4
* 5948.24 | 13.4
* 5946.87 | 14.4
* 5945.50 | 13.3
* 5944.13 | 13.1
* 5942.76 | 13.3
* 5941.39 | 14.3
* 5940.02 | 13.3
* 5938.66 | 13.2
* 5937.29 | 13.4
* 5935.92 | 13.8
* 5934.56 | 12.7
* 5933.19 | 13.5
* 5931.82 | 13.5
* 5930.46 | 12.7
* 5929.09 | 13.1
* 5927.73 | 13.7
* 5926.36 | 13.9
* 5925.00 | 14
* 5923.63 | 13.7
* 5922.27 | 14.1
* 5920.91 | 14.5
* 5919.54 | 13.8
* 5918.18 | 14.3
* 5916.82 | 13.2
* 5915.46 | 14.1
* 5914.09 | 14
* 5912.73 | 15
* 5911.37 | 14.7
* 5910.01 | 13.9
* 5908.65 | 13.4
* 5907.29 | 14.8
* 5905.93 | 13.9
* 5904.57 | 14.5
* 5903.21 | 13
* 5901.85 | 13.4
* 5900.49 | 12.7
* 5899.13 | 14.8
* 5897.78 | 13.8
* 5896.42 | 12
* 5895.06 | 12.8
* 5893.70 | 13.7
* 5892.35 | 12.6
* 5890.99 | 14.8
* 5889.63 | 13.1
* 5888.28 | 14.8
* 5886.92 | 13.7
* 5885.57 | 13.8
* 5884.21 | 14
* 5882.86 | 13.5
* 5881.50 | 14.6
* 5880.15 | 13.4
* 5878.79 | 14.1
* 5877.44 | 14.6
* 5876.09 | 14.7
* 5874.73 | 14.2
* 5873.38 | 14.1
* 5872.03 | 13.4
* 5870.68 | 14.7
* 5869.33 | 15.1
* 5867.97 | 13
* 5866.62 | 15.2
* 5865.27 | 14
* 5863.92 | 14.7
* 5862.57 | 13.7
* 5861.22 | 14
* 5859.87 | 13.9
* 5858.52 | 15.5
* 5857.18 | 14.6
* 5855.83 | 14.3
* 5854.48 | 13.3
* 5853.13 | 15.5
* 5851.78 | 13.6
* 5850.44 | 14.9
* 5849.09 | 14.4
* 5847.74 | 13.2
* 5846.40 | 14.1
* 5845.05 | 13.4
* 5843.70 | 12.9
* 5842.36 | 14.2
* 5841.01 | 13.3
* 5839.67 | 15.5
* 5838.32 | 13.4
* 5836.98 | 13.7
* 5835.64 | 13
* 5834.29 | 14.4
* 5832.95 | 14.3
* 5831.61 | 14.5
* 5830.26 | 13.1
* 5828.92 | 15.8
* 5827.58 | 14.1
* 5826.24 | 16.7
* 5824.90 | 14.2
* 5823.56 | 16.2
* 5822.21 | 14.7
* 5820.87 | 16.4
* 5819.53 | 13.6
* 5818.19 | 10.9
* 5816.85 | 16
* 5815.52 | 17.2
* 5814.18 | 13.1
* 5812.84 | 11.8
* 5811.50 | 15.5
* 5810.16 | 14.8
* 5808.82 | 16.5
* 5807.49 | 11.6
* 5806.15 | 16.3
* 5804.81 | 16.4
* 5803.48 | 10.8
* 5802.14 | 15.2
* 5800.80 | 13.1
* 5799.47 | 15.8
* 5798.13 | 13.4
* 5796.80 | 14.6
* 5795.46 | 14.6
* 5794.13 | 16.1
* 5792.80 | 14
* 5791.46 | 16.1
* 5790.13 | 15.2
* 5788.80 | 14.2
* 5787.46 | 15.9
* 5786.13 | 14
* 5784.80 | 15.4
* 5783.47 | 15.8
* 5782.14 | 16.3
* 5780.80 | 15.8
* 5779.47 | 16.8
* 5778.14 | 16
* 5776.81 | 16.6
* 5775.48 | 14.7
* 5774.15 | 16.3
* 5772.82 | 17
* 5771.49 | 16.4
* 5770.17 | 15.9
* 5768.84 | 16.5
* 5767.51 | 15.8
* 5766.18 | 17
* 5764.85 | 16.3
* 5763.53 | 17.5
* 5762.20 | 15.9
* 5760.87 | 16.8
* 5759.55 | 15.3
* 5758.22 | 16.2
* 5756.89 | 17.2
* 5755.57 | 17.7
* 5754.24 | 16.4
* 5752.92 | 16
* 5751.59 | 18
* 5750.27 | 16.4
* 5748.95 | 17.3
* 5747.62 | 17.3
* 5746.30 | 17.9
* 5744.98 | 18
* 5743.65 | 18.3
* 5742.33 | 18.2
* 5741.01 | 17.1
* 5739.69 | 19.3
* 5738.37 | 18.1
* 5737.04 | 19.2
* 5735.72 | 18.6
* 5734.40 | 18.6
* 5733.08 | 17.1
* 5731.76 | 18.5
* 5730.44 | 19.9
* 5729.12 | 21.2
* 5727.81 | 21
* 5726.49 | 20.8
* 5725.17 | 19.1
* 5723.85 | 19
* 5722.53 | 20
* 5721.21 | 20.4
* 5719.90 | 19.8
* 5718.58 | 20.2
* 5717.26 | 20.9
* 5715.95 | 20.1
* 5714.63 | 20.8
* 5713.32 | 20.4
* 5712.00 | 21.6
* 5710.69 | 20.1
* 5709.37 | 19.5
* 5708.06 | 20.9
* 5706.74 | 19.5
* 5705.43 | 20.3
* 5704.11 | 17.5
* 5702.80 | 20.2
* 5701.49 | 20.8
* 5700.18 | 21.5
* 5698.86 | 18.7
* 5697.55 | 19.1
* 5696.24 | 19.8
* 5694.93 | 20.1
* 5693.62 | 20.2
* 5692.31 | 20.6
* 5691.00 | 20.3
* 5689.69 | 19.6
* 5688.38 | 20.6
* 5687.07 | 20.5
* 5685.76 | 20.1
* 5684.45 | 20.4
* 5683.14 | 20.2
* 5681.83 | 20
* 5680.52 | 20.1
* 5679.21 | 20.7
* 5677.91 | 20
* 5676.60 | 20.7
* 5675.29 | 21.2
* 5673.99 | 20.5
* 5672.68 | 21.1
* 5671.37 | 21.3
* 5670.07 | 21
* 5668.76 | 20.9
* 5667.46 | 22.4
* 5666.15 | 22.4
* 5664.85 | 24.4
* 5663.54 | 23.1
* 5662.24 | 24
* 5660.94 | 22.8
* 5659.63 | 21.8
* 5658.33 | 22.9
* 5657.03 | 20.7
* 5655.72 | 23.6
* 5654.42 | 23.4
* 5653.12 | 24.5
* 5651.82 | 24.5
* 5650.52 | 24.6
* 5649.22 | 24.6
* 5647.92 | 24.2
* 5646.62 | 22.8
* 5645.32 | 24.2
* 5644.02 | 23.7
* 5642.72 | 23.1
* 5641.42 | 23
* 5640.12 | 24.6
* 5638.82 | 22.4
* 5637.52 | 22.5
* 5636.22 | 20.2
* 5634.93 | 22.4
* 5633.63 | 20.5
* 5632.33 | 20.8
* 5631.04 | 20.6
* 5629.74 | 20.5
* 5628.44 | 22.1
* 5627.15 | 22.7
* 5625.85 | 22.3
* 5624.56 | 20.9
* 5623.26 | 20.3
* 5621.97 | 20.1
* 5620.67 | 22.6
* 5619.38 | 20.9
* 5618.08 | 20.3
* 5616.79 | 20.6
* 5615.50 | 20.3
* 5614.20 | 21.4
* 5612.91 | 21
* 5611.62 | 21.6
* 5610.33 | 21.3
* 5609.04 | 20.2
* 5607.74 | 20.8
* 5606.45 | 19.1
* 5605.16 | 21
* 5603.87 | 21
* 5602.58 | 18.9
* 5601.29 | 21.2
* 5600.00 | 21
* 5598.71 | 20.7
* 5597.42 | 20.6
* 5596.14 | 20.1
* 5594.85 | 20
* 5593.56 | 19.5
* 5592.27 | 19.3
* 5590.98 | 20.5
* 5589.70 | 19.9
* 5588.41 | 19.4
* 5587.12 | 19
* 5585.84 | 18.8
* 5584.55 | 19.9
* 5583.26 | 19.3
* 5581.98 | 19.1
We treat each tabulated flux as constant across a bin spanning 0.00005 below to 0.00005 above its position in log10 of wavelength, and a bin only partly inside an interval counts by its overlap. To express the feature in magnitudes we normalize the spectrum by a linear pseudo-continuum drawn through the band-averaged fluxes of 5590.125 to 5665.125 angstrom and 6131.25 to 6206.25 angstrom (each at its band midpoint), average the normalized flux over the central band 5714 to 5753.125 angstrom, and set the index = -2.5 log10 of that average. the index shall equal 0.056 mag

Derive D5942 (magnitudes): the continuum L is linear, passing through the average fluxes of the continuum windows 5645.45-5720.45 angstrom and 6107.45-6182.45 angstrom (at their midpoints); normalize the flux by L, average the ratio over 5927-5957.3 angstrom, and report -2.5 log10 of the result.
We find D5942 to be 0.211 mag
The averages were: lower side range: 21.2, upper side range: 12.5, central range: 13.4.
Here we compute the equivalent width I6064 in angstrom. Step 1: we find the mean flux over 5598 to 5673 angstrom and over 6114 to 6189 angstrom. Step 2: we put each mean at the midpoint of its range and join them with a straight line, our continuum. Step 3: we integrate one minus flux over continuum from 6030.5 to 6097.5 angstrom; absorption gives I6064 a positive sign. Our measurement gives 5.7 angstrom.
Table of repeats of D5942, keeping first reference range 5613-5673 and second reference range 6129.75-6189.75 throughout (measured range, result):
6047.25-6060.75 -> 0.12 mag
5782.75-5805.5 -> 0.30 mag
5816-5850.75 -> 0.29 mag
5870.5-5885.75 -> 0.25 mag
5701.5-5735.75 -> 0.05 mag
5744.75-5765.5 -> 0.19 mag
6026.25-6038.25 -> 0.13 mag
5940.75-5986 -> 0.18 mag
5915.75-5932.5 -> 0.23 mag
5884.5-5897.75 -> 0.28 mag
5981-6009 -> 0.15 mag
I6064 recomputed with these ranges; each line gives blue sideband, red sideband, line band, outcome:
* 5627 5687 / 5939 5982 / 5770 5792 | 3.4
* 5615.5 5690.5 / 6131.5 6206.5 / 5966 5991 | 3.5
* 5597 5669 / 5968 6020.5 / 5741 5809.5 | 10.0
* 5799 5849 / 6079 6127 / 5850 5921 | -0.6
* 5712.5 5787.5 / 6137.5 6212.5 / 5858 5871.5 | 1.6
